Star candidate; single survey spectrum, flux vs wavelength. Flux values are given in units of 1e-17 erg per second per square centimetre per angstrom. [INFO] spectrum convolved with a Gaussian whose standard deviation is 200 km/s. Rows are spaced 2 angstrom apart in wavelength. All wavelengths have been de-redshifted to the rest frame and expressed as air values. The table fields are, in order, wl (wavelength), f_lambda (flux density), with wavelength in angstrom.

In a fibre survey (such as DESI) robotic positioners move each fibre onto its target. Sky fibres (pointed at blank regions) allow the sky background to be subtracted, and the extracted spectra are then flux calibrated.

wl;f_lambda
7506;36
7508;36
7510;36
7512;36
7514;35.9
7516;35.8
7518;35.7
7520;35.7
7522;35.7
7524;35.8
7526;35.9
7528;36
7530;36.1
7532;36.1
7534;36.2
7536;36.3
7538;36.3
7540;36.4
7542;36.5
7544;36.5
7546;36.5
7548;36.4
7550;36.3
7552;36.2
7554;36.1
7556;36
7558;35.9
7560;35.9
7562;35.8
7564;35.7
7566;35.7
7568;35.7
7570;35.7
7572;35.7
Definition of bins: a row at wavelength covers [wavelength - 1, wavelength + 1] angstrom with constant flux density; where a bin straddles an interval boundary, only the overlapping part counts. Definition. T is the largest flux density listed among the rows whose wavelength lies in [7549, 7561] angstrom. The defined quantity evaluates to 36.3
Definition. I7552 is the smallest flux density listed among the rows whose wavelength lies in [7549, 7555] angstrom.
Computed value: 36.1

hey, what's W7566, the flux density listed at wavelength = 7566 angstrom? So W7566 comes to 35.7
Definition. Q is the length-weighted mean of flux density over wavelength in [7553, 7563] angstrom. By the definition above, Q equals 35.9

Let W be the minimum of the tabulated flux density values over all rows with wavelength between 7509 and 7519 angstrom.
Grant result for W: 35.7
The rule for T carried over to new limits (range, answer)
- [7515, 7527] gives 35.9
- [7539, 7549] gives 36.5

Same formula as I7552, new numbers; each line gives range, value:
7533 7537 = 36.2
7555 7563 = 35.8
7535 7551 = 36.3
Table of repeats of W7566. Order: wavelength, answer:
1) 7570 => 35.7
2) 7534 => 36.2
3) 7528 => 36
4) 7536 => 36.3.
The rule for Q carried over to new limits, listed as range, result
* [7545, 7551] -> 36.4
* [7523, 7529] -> 35.9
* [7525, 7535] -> 36.1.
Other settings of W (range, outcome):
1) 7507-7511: 36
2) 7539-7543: 36.4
